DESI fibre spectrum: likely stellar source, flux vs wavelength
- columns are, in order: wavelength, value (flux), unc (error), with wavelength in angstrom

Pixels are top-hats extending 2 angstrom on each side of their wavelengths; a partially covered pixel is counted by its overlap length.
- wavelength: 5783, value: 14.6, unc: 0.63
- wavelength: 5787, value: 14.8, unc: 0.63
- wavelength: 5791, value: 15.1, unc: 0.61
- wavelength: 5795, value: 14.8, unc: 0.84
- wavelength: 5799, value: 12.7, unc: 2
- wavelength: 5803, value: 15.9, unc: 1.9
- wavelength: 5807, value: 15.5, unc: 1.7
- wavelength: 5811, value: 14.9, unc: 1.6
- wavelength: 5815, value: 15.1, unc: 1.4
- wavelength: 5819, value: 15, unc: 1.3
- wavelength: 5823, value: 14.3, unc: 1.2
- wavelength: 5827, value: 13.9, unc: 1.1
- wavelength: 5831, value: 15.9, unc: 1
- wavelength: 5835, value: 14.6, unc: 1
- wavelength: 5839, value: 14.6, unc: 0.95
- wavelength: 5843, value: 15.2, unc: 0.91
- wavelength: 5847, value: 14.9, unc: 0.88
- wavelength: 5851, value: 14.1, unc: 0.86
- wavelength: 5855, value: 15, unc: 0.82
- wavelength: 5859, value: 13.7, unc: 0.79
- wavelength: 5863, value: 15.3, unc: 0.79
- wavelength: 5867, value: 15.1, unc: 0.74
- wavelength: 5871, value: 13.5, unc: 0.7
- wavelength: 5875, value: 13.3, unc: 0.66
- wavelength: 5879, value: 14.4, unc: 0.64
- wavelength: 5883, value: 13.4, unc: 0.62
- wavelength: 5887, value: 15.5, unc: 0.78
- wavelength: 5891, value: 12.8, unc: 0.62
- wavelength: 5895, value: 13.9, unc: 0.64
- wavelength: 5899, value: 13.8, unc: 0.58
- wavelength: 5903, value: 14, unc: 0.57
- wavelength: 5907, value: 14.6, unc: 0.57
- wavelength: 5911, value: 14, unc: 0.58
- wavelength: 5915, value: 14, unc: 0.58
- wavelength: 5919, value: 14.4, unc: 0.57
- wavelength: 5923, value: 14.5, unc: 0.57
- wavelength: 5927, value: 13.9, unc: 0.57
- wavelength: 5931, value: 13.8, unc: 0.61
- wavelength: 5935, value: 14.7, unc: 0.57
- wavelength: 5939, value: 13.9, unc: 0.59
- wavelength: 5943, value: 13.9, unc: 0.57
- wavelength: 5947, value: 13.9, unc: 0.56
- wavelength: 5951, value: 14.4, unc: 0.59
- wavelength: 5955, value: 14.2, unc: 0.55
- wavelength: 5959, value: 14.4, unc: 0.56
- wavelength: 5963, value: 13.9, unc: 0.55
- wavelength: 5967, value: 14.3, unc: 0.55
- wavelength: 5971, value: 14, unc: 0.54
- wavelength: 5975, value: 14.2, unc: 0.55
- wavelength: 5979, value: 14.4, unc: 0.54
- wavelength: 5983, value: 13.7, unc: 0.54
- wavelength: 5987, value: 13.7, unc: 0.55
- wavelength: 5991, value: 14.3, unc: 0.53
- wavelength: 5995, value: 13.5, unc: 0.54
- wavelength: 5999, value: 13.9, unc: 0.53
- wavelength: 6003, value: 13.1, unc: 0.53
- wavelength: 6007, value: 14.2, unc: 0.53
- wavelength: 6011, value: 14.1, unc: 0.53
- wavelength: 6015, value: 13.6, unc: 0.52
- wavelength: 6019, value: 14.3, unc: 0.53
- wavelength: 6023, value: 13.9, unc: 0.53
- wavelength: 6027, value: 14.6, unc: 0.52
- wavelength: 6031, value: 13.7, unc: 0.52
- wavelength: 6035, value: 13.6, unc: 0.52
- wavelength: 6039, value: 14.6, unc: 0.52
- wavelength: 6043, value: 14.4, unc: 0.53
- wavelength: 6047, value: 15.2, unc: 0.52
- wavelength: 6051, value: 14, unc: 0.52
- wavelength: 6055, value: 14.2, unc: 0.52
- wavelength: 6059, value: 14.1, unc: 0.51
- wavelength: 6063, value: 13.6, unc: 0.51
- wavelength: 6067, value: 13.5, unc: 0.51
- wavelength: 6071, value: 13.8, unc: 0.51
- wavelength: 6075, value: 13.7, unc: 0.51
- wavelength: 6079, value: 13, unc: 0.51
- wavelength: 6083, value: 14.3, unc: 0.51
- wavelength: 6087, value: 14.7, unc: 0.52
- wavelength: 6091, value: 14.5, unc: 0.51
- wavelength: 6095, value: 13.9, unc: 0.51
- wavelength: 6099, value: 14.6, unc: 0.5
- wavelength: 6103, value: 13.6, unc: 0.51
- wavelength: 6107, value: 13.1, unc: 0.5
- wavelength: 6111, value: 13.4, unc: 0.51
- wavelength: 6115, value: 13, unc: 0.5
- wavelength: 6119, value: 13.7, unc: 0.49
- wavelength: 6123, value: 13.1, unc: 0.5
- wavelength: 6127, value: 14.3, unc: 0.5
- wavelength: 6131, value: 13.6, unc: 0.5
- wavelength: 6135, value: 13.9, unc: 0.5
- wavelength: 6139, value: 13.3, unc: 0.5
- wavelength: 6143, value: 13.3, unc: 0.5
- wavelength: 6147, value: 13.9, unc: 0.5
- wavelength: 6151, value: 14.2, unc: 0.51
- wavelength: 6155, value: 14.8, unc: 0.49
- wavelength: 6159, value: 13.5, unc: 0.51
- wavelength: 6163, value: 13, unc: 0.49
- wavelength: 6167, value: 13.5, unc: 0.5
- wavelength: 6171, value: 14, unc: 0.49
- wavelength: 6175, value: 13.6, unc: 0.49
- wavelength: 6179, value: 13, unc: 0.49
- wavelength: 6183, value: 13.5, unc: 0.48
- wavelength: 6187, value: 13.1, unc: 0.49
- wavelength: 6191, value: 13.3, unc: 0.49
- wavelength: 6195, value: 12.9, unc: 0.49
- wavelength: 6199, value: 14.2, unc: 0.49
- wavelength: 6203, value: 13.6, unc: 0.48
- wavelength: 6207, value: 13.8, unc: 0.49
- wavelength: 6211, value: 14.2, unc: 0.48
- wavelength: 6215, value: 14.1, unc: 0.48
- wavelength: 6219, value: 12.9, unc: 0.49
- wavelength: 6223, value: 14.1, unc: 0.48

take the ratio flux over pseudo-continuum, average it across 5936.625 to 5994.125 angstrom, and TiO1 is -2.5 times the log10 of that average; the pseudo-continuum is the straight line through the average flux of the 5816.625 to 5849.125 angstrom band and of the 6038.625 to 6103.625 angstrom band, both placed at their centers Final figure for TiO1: 0.03 mag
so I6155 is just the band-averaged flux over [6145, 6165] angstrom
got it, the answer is 13.9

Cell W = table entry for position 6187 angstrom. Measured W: 13.1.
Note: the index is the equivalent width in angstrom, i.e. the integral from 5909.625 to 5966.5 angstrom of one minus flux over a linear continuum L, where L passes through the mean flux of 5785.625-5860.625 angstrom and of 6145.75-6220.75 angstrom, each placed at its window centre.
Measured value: 1.0 angstrom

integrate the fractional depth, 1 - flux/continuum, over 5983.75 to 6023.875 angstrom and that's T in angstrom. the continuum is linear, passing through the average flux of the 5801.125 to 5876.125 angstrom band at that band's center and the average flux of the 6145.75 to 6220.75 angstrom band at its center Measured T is 1.01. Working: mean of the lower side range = 14.7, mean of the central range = 13.9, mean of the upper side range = 13.6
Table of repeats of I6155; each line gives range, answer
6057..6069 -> 13.7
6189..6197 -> 13.1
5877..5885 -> 13.9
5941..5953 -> 14.1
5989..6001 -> 13.9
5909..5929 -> 14.2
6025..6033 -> 14.1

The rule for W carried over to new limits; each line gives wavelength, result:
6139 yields 13.3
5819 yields 15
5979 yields 14.4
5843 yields 15.2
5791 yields 15.1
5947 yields 13.9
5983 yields 13.7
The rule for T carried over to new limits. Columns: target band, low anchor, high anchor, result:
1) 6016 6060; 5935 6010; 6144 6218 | -1.0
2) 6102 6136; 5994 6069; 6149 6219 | 0.7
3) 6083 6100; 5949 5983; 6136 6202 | -0.7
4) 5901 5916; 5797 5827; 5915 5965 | 0.1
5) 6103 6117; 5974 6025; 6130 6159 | 0.6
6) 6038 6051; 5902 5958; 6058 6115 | -0.7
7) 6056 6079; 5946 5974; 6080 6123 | 0.3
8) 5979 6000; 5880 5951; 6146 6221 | 0.1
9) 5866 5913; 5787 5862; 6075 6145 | 1.6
